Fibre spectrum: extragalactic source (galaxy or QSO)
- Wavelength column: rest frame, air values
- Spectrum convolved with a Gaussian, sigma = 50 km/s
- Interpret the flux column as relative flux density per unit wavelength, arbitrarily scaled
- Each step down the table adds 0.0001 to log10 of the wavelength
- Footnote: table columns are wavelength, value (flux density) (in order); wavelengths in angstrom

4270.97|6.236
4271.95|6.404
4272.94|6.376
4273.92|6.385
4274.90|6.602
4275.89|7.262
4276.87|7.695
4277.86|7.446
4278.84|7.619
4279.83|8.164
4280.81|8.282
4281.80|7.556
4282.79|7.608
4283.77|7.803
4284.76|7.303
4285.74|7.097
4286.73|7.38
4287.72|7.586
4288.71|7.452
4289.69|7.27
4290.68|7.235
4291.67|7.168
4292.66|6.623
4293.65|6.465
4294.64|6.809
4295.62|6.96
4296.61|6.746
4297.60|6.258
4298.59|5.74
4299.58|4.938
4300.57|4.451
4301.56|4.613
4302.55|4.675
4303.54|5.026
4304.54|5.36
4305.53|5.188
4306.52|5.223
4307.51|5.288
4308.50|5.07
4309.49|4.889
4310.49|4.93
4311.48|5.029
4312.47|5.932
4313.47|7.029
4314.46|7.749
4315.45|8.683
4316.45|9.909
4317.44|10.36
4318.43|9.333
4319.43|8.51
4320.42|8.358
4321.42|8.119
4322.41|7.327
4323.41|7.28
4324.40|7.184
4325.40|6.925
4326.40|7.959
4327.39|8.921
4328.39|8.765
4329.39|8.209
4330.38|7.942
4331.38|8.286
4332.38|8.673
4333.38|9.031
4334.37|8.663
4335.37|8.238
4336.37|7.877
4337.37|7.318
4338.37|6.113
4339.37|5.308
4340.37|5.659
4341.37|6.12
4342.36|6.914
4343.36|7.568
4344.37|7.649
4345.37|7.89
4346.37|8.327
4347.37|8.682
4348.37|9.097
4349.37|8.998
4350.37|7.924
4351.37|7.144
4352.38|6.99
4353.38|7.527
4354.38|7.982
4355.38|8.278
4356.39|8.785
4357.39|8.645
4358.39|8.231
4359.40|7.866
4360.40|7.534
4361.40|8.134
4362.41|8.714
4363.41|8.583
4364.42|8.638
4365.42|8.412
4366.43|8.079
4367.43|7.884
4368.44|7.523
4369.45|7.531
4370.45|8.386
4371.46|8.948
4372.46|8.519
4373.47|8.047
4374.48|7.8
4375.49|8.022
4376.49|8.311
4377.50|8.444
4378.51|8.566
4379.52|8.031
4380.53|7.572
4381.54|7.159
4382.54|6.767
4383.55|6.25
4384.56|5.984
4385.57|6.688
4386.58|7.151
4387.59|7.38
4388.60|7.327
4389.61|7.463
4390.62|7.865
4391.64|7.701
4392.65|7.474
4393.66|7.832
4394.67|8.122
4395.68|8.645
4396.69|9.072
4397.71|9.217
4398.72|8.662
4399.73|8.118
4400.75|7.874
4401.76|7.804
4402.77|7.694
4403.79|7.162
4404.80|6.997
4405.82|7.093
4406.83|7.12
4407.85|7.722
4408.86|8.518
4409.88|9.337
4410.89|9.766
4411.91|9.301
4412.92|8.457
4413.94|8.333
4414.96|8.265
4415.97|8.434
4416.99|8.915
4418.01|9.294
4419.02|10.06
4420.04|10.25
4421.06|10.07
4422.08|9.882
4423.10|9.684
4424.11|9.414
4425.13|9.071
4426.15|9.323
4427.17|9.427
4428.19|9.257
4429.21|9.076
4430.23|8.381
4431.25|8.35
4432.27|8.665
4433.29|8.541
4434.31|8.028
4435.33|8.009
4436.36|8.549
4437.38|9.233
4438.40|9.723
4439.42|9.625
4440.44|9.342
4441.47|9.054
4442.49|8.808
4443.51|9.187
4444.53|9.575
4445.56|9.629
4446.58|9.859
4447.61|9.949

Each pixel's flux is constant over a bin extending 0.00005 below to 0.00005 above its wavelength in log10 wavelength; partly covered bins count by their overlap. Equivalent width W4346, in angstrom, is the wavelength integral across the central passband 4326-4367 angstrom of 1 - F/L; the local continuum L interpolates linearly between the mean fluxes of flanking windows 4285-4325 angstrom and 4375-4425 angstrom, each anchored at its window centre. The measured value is -3.34 angstrom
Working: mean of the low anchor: 6.69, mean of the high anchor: 8.2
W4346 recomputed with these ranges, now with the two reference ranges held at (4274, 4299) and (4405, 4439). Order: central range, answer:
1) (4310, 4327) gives -0.21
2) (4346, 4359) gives -0.29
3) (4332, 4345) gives 0.88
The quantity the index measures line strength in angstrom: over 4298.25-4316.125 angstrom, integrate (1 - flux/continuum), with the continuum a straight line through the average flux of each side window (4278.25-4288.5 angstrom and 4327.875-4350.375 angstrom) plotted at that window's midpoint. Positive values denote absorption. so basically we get 4.9 angstrom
